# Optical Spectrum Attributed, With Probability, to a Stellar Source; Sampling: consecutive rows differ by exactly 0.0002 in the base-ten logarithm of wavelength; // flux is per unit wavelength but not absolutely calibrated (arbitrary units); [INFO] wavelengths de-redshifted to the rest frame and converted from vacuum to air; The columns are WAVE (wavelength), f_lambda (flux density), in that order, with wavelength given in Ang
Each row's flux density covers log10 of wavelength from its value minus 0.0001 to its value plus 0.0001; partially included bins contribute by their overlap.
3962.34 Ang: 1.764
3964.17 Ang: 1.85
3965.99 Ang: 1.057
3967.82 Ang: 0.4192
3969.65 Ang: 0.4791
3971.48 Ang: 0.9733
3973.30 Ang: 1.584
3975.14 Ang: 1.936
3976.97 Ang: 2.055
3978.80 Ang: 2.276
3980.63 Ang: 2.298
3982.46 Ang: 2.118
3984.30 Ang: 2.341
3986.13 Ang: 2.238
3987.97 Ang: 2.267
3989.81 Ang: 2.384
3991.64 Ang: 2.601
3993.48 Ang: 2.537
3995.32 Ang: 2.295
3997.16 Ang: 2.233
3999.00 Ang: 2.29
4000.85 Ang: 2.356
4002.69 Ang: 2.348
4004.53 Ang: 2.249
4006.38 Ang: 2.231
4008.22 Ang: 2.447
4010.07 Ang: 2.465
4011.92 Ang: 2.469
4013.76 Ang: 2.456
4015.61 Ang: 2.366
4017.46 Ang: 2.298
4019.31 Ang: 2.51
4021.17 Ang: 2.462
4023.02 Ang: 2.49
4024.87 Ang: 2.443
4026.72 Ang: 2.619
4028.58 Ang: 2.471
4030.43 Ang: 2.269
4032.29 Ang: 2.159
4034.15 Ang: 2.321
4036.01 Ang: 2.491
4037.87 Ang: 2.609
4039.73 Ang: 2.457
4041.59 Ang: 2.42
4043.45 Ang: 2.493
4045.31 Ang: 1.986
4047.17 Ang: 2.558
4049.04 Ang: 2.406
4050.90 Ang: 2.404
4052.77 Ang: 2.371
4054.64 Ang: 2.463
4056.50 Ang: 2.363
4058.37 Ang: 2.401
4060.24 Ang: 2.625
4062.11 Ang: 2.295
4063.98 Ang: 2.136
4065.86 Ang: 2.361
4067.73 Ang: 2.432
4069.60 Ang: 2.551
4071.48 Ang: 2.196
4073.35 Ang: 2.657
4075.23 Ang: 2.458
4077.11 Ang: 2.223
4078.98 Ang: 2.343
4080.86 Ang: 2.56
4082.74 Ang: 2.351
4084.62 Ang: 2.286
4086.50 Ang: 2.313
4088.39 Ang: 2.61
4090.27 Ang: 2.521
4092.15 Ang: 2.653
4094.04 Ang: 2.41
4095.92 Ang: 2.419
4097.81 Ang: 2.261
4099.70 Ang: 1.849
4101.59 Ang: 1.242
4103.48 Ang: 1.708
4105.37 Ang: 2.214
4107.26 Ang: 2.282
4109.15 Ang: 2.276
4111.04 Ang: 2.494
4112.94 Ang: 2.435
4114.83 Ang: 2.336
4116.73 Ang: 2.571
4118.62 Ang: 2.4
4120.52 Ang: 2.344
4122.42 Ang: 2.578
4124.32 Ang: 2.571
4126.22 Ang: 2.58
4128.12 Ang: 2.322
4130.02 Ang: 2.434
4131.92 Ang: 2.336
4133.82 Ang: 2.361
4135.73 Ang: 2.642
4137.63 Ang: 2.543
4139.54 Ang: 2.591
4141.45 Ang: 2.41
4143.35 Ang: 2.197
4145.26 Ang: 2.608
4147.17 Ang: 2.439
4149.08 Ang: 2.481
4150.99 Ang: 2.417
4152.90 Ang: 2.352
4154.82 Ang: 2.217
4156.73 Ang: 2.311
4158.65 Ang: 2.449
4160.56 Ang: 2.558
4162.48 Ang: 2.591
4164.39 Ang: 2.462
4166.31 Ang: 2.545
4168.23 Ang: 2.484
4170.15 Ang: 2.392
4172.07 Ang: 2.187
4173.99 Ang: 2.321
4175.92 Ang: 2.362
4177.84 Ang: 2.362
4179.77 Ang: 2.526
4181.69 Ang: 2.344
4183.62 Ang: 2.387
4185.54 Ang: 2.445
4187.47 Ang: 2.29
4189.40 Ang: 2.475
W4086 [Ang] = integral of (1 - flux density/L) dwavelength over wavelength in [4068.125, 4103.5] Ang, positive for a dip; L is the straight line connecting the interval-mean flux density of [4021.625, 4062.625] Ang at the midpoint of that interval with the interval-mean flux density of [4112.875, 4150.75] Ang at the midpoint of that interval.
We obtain 1.8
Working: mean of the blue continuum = 2.42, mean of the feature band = 2.31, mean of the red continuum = 2.46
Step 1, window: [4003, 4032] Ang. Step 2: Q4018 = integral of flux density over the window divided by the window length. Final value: 2.41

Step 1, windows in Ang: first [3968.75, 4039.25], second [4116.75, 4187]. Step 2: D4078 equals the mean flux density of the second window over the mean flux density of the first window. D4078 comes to 1.08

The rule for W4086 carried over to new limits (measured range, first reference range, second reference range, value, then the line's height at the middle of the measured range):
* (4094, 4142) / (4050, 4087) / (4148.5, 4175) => 1.4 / 2.4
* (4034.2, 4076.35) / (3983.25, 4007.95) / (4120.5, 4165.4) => -0.5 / 2.38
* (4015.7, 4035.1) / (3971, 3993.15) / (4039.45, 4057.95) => -0.9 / 2.3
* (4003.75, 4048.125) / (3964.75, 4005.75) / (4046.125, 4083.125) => -4.3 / 2.2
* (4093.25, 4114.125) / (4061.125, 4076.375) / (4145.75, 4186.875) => 2.2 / 2.39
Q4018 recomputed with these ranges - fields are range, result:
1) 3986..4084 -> 2.39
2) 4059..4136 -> 2.35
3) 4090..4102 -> 2.22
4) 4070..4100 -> 2.4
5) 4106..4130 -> 2.43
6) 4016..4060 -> 2.41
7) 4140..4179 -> 2.41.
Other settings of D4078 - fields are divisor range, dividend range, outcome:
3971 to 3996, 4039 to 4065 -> 1.11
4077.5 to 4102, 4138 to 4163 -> 1.05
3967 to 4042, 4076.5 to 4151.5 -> 1.07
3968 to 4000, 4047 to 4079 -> 1.19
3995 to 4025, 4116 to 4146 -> 1.04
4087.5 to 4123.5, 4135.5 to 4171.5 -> 1.07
